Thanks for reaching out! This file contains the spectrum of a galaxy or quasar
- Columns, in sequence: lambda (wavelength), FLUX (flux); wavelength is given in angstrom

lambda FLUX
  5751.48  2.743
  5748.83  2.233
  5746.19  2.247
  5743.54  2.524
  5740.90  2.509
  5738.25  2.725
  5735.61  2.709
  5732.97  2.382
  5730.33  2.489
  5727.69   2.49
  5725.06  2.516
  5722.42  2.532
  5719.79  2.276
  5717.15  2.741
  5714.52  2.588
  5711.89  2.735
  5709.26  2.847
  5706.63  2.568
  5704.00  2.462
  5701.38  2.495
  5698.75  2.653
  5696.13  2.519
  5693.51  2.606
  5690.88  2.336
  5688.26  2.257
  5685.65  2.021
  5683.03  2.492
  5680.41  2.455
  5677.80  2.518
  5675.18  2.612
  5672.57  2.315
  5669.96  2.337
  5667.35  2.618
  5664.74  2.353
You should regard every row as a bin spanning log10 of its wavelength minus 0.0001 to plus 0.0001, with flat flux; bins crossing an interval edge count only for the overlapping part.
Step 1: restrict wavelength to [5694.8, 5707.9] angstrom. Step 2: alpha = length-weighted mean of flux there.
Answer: 2.54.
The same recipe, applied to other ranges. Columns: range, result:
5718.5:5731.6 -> 2.46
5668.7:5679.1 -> 2.45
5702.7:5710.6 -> 2.62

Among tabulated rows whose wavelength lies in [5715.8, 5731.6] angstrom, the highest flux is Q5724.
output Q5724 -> 2.741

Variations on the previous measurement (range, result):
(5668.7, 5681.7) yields 2.612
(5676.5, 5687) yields 2.518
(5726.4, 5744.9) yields 2.725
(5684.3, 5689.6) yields 2.257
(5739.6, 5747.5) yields 2.524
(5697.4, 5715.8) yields 2.847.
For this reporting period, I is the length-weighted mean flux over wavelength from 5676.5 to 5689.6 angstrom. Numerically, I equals 2.35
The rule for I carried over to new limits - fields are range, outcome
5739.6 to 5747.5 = 2.43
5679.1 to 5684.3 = 2.47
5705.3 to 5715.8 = 2.68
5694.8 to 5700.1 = 2.59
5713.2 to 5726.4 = 2.53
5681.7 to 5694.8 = 2.34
